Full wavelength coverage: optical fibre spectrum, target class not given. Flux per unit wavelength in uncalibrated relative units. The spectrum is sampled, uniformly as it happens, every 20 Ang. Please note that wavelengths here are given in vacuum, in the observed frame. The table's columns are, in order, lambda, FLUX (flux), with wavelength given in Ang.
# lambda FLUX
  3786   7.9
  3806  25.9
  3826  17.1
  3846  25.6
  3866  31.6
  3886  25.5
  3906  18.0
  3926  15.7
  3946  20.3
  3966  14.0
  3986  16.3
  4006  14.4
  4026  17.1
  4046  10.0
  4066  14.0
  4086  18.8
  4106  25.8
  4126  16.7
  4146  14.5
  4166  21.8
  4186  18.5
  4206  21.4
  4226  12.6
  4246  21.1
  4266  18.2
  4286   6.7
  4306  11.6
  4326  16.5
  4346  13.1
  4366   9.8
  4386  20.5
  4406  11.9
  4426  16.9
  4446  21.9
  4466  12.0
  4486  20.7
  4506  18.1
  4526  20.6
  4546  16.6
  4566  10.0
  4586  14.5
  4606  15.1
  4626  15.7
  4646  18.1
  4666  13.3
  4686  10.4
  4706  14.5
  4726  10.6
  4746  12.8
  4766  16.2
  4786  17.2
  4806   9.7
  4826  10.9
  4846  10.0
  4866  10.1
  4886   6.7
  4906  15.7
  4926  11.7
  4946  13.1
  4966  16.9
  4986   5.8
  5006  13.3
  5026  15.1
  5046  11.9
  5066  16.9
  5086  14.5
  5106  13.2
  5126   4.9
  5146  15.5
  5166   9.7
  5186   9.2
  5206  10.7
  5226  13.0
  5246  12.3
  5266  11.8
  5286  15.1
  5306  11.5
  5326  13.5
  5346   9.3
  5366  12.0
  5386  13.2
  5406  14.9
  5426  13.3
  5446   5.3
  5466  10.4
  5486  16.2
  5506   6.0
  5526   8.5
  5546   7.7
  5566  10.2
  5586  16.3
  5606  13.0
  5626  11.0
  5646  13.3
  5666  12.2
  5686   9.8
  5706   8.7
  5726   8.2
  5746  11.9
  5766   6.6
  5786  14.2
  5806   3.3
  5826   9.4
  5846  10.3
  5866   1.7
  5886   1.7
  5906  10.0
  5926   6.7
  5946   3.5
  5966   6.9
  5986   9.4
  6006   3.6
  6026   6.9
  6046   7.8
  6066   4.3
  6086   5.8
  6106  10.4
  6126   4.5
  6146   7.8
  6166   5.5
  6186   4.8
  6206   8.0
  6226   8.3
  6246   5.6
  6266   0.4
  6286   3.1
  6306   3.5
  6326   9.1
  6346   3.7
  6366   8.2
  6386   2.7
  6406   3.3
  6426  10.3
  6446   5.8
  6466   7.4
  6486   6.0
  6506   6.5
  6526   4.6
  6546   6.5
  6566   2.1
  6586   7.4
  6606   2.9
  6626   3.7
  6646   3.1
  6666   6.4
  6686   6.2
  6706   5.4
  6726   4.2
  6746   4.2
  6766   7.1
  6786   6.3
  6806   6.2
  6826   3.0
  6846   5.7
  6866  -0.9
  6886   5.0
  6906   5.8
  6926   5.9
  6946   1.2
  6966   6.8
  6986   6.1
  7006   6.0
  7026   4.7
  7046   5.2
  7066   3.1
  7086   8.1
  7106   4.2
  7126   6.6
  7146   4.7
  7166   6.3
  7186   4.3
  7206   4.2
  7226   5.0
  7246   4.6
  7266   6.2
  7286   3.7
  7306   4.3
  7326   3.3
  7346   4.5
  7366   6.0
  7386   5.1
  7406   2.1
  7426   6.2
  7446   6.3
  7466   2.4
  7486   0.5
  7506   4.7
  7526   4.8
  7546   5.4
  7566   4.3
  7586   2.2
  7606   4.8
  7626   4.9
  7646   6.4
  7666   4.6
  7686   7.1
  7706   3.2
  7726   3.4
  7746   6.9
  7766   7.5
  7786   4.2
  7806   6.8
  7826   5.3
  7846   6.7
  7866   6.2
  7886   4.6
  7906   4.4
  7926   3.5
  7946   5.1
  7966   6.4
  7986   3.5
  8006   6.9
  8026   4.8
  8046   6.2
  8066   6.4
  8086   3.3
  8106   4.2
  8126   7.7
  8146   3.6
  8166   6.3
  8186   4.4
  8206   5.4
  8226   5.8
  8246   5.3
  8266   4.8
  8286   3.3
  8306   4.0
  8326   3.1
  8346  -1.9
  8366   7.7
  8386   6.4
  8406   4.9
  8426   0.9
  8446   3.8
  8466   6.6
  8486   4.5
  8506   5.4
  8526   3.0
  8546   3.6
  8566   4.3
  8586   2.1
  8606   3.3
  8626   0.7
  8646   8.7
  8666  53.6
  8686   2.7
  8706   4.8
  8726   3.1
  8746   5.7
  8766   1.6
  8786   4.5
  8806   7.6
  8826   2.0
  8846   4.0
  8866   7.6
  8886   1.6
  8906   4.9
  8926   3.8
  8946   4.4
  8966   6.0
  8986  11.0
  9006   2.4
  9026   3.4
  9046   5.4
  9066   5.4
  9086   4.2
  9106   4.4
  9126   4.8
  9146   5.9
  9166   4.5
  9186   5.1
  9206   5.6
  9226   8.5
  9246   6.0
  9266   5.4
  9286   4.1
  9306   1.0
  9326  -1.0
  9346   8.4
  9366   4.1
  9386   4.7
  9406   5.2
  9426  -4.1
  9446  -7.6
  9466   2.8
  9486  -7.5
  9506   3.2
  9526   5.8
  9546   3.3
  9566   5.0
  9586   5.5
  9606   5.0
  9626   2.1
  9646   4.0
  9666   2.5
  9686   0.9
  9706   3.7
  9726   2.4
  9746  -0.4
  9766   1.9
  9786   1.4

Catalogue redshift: 1.32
